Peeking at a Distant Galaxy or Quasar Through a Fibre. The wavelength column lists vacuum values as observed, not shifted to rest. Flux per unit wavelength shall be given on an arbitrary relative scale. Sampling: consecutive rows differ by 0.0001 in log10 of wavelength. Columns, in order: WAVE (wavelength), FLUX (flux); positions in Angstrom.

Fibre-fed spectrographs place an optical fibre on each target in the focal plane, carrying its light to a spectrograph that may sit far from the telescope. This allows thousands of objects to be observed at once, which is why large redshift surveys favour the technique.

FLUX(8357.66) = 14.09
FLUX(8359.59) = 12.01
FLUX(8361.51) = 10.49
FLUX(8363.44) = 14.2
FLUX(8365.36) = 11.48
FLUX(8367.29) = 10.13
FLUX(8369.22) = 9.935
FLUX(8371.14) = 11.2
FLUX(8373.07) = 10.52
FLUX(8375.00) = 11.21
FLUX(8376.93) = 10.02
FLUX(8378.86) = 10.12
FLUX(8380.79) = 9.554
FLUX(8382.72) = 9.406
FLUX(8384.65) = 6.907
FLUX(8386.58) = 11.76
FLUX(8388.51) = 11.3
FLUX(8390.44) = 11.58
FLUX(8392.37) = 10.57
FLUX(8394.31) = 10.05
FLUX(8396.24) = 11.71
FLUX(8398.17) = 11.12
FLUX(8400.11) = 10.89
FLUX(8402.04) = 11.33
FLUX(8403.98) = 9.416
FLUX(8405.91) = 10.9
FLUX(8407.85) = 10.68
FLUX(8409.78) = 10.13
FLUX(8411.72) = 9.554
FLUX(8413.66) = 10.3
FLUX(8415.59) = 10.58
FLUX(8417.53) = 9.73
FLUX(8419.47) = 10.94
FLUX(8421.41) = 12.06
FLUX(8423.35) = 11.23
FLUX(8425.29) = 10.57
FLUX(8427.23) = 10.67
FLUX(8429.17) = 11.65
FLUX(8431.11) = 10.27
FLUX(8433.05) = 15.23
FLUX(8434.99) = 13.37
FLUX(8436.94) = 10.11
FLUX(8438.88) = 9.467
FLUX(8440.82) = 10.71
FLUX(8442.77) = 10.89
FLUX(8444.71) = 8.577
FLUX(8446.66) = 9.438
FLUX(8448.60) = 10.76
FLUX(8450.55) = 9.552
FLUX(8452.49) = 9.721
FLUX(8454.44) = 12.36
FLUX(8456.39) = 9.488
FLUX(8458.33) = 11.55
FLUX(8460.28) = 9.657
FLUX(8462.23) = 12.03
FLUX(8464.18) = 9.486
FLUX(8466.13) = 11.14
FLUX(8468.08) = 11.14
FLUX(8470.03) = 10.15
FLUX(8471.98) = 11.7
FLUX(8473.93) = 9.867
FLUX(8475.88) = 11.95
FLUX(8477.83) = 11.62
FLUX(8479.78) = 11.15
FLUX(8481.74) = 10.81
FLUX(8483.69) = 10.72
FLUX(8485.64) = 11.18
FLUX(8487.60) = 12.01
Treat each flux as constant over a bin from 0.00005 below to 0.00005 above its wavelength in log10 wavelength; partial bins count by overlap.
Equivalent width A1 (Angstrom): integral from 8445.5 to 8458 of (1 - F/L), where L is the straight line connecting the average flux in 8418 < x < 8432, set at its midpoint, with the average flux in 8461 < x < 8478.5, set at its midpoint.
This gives 0.8 Angstrom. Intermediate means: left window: 11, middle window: 10.3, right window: 11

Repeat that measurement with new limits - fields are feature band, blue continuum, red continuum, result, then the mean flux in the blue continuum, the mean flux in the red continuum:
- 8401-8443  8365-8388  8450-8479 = -1.6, 10.2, 10.8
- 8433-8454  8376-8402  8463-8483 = 0.4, 10.4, 10.9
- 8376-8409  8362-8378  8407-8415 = 0.4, 11.1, 10.2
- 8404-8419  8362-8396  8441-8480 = 0.5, 10.6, 10.6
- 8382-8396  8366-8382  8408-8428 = 0.1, 10.3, 10.6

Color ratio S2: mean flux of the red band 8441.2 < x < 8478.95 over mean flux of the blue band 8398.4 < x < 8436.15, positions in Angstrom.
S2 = 1.0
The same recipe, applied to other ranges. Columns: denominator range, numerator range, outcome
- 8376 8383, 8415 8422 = 1.10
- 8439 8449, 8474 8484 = 1.12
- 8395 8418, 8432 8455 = 1.03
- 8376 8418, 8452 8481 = 1.05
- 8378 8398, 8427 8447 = 1.06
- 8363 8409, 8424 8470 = 1.01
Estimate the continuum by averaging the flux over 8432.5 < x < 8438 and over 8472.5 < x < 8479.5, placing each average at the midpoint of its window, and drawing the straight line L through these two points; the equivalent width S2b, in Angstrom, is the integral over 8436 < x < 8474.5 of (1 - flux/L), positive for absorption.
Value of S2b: 4.91 Angstrom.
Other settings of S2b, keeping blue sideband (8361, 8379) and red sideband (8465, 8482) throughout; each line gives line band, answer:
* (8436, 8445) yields 0.80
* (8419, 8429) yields -0.12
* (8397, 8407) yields 0.23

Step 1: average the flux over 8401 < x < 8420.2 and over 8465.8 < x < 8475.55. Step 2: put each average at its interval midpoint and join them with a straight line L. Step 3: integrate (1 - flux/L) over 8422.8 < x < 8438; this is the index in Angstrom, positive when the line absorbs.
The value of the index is -1.6 Angstrom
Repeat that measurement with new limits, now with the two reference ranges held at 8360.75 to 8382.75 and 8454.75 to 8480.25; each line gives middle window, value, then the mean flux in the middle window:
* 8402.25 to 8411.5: 0.41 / 10.3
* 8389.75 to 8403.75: -0.21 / 10.9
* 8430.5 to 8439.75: -0.80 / 11.8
